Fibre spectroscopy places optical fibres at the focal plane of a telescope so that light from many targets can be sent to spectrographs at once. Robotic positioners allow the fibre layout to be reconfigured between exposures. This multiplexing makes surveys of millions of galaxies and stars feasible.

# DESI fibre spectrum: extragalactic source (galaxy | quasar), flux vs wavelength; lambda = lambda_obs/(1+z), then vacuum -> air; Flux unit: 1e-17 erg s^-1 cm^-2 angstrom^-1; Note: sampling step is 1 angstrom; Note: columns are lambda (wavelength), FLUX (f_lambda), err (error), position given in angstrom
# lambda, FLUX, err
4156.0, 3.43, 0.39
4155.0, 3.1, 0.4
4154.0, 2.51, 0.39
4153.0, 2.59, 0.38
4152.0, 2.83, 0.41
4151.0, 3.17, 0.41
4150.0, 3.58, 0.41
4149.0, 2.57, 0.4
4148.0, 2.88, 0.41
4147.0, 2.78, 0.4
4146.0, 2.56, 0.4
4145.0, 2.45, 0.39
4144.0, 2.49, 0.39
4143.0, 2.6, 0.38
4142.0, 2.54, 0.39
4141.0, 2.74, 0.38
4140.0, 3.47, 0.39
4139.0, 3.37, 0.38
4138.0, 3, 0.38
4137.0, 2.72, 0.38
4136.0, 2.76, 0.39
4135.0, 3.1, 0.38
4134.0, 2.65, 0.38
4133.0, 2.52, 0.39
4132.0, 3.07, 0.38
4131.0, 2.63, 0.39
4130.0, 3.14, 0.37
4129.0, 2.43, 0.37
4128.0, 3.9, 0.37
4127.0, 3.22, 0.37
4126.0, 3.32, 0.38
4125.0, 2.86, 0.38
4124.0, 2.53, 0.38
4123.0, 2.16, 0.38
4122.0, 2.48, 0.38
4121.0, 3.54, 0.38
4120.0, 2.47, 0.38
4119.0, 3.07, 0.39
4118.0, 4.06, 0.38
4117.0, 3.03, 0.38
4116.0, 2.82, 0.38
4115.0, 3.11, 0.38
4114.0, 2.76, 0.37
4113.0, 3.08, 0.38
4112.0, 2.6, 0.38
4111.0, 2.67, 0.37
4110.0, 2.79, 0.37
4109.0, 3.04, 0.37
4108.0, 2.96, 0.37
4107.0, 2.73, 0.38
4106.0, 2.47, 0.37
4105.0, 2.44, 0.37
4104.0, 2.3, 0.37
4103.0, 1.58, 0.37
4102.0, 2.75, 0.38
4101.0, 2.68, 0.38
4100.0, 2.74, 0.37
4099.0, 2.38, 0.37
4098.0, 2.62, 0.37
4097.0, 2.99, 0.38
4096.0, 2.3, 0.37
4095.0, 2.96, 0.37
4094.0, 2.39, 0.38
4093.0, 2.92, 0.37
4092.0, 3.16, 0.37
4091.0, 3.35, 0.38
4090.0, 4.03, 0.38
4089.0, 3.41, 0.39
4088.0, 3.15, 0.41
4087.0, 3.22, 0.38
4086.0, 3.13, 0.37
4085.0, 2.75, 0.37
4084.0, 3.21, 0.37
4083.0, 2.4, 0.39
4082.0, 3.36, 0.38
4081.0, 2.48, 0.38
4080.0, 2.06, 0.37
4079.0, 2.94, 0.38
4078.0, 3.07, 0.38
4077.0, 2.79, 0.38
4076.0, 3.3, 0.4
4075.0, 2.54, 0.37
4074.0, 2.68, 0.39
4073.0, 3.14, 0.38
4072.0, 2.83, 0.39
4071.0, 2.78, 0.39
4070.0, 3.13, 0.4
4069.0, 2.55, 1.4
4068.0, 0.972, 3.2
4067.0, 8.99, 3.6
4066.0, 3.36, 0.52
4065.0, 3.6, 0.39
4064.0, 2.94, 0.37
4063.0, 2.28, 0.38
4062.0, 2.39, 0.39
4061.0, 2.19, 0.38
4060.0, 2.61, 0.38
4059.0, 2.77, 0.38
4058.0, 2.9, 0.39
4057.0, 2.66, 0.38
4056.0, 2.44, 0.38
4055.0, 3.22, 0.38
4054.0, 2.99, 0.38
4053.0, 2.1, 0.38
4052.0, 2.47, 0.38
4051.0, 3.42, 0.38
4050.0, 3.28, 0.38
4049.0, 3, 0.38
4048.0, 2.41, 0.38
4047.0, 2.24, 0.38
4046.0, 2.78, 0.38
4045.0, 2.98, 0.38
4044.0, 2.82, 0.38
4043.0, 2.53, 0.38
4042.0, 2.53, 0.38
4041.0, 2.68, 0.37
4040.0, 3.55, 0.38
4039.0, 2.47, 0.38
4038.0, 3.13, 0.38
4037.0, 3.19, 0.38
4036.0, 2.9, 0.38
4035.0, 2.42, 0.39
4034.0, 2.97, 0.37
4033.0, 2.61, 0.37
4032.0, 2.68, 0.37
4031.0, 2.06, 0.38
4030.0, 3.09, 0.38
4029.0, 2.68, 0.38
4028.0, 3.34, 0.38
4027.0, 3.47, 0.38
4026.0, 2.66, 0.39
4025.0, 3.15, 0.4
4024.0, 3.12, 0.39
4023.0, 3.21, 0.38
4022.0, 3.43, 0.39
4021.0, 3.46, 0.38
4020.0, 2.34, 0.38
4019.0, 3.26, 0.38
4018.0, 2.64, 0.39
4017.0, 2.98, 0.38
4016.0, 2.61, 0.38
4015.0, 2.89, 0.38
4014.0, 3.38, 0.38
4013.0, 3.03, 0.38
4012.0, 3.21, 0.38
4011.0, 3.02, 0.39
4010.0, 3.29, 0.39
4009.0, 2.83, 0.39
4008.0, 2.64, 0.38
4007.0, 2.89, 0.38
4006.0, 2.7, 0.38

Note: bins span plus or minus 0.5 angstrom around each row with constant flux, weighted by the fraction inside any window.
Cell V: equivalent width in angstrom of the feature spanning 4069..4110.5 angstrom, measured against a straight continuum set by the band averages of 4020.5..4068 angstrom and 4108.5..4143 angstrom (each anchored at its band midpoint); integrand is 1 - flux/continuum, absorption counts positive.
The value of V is 1.7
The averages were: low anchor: 2.96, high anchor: 2.93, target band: 2.82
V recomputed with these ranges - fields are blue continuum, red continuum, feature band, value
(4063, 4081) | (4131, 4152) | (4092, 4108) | 2.3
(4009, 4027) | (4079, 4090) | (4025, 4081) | 2.3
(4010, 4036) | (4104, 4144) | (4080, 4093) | -0.8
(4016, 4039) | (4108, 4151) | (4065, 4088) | -1.4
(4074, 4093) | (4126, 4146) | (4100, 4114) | 1.5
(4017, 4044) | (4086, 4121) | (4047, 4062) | 0.9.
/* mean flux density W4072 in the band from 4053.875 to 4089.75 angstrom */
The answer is 2.99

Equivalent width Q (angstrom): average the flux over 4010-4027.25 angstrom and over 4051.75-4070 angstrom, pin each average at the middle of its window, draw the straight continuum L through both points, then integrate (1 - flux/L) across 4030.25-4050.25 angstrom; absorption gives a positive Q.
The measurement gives 1.7 angstrom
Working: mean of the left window 3.05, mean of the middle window 2.76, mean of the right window 2.98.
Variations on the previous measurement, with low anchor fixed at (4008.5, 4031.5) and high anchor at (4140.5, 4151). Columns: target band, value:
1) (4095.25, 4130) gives 0.2 angstrom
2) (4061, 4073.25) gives -1.3 angstrom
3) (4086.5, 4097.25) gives -0.9 angstrom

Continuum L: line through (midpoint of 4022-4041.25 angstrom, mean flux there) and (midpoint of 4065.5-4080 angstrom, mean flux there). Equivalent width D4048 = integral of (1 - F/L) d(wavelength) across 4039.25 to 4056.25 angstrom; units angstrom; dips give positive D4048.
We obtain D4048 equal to 1.3 angstrom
